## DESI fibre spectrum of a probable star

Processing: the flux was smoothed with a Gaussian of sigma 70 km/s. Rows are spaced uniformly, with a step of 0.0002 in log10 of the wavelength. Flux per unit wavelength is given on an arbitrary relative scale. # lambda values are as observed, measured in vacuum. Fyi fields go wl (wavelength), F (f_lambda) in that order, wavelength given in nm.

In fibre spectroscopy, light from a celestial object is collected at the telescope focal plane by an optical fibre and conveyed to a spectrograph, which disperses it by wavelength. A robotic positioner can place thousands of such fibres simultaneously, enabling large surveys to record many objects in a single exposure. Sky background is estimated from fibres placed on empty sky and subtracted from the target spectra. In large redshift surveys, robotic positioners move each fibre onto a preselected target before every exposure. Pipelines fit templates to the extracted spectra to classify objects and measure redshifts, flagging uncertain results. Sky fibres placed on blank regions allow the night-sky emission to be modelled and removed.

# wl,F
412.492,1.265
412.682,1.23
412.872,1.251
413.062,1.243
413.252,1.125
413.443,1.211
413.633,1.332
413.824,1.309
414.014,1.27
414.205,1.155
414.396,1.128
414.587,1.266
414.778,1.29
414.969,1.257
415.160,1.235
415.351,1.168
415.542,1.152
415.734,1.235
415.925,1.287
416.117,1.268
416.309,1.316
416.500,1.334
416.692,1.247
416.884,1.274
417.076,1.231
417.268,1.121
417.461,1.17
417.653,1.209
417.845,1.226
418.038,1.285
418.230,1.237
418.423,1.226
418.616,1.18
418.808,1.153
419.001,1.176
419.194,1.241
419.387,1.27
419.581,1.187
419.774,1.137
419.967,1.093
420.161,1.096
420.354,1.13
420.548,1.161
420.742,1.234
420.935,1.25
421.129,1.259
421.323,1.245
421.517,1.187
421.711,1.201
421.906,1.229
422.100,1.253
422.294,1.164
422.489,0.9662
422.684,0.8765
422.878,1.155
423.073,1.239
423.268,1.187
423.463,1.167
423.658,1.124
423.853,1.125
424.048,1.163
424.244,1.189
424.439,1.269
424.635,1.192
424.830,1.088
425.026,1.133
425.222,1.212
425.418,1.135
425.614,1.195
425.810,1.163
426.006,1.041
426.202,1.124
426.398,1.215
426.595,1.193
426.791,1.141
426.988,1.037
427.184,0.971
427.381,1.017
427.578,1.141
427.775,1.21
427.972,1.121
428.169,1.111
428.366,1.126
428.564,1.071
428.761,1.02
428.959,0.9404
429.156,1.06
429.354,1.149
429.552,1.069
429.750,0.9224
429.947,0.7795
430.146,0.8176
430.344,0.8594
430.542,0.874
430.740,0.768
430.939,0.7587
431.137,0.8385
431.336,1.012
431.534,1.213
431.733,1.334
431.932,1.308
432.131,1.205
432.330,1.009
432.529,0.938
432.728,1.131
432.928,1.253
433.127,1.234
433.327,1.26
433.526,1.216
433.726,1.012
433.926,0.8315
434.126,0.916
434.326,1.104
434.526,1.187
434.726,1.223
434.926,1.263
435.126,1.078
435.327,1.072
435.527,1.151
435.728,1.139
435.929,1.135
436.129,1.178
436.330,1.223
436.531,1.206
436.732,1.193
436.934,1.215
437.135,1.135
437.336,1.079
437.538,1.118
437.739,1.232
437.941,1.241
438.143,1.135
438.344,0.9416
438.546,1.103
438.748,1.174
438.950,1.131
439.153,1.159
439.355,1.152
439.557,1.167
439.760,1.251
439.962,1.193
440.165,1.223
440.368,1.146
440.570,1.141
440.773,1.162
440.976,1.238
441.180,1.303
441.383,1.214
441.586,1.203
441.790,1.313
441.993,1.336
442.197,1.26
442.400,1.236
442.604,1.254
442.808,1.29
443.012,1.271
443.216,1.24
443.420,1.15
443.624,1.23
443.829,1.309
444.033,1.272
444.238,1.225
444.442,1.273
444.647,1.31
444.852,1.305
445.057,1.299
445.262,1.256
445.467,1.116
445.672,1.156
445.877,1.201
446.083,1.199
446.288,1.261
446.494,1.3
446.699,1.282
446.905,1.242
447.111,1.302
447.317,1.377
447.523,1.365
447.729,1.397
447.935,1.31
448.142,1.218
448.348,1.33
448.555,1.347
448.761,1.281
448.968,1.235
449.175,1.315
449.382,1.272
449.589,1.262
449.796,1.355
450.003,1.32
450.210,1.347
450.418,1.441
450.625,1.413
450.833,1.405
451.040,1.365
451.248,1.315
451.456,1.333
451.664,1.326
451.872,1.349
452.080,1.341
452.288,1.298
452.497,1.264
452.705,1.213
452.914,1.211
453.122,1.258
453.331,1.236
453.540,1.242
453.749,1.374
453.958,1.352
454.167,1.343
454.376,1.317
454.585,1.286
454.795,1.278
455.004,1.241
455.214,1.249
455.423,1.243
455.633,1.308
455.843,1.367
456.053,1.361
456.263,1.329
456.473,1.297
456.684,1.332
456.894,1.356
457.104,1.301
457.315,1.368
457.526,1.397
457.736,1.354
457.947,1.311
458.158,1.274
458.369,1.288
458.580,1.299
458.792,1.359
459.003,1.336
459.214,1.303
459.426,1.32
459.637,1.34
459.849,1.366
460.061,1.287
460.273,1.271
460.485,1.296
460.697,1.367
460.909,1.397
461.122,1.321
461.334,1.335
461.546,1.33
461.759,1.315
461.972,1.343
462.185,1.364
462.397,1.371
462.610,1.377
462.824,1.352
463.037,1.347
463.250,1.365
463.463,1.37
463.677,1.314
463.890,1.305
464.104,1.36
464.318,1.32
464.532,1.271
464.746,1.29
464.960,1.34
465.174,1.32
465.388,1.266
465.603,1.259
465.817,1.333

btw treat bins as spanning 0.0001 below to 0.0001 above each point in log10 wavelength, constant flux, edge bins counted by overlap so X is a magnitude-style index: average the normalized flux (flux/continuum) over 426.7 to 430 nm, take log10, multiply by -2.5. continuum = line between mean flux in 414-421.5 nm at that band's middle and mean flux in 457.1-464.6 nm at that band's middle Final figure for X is 0.18 mag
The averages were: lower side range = 1.21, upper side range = 1.33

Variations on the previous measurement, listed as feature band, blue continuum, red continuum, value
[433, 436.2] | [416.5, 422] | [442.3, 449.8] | 0.11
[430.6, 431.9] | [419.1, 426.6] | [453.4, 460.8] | 0.20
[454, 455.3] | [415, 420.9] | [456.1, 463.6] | 0.03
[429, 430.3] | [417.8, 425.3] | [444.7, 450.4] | 0.25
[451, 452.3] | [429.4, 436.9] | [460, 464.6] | -0.08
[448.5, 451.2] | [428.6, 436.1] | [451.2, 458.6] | -0.07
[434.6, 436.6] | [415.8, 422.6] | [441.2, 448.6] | 0.07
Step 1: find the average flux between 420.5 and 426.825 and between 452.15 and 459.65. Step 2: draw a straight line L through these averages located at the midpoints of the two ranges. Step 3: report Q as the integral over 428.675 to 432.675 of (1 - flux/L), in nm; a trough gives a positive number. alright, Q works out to 0.67 nm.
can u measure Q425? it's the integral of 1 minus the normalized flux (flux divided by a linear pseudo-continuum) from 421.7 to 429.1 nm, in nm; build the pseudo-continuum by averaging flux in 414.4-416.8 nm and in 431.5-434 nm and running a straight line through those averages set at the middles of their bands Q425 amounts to 0.41 nm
